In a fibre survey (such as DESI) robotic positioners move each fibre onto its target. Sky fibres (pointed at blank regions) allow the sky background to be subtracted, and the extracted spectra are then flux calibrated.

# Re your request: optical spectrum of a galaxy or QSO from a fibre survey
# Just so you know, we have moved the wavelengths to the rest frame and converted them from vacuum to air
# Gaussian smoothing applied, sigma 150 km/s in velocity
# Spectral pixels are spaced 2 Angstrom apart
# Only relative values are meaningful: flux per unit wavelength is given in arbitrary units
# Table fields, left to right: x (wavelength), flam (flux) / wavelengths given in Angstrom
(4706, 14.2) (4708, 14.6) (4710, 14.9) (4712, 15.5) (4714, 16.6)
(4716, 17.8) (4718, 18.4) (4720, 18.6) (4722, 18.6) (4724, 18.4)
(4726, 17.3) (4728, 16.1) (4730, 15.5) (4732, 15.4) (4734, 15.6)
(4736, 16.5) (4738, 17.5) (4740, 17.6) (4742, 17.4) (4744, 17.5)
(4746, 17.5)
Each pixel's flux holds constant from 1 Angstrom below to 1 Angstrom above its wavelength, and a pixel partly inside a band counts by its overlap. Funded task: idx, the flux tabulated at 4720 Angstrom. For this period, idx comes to 18.6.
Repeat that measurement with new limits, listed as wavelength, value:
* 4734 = 15.6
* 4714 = 16.6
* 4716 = 17.8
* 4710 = 14.9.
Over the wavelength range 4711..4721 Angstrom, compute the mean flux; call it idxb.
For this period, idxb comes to 17.4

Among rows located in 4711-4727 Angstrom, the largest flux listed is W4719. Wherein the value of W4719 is 18.6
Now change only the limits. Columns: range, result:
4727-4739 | 17.5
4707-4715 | 16.6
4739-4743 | 17.6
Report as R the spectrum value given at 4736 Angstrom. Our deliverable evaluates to 16.5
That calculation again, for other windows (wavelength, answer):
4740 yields 17.6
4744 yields 17.5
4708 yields 14.6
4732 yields 15.4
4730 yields 15.5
